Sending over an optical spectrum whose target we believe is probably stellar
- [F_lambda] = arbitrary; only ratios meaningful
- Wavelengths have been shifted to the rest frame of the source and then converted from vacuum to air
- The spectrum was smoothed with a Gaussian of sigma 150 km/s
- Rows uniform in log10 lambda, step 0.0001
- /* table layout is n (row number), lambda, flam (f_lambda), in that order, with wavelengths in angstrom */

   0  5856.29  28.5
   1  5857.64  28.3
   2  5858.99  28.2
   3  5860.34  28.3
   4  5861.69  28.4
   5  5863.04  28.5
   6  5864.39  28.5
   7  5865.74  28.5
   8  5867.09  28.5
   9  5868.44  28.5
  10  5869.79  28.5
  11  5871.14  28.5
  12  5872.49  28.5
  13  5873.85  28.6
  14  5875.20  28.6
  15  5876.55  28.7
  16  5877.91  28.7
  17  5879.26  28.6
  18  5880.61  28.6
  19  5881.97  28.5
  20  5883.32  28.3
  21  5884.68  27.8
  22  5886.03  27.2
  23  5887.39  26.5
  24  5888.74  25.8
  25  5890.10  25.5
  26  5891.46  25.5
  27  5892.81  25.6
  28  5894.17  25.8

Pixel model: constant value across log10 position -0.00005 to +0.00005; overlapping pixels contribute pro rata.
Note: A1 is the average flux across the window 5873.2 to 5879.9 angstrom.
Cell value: 28.7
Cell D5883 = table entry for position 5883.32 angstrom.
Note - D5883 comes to 28.3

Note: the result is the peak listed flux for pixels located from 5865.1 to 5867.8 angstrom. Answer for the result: 28.5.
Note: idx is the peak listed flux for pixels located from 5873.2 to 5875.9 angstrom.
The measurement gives 28.6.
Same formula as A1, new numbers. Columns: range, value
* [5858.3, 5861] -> 28.2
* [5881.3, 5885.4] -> 28.2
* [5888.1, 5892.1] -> 25.6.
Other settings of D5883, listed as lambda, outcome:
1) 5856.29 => 28.5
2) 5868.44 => 28.5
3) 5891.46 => 25.5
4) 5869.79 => 28.5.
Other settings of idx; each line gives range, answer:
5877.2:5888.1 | 28.7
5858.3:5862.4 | 28.4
